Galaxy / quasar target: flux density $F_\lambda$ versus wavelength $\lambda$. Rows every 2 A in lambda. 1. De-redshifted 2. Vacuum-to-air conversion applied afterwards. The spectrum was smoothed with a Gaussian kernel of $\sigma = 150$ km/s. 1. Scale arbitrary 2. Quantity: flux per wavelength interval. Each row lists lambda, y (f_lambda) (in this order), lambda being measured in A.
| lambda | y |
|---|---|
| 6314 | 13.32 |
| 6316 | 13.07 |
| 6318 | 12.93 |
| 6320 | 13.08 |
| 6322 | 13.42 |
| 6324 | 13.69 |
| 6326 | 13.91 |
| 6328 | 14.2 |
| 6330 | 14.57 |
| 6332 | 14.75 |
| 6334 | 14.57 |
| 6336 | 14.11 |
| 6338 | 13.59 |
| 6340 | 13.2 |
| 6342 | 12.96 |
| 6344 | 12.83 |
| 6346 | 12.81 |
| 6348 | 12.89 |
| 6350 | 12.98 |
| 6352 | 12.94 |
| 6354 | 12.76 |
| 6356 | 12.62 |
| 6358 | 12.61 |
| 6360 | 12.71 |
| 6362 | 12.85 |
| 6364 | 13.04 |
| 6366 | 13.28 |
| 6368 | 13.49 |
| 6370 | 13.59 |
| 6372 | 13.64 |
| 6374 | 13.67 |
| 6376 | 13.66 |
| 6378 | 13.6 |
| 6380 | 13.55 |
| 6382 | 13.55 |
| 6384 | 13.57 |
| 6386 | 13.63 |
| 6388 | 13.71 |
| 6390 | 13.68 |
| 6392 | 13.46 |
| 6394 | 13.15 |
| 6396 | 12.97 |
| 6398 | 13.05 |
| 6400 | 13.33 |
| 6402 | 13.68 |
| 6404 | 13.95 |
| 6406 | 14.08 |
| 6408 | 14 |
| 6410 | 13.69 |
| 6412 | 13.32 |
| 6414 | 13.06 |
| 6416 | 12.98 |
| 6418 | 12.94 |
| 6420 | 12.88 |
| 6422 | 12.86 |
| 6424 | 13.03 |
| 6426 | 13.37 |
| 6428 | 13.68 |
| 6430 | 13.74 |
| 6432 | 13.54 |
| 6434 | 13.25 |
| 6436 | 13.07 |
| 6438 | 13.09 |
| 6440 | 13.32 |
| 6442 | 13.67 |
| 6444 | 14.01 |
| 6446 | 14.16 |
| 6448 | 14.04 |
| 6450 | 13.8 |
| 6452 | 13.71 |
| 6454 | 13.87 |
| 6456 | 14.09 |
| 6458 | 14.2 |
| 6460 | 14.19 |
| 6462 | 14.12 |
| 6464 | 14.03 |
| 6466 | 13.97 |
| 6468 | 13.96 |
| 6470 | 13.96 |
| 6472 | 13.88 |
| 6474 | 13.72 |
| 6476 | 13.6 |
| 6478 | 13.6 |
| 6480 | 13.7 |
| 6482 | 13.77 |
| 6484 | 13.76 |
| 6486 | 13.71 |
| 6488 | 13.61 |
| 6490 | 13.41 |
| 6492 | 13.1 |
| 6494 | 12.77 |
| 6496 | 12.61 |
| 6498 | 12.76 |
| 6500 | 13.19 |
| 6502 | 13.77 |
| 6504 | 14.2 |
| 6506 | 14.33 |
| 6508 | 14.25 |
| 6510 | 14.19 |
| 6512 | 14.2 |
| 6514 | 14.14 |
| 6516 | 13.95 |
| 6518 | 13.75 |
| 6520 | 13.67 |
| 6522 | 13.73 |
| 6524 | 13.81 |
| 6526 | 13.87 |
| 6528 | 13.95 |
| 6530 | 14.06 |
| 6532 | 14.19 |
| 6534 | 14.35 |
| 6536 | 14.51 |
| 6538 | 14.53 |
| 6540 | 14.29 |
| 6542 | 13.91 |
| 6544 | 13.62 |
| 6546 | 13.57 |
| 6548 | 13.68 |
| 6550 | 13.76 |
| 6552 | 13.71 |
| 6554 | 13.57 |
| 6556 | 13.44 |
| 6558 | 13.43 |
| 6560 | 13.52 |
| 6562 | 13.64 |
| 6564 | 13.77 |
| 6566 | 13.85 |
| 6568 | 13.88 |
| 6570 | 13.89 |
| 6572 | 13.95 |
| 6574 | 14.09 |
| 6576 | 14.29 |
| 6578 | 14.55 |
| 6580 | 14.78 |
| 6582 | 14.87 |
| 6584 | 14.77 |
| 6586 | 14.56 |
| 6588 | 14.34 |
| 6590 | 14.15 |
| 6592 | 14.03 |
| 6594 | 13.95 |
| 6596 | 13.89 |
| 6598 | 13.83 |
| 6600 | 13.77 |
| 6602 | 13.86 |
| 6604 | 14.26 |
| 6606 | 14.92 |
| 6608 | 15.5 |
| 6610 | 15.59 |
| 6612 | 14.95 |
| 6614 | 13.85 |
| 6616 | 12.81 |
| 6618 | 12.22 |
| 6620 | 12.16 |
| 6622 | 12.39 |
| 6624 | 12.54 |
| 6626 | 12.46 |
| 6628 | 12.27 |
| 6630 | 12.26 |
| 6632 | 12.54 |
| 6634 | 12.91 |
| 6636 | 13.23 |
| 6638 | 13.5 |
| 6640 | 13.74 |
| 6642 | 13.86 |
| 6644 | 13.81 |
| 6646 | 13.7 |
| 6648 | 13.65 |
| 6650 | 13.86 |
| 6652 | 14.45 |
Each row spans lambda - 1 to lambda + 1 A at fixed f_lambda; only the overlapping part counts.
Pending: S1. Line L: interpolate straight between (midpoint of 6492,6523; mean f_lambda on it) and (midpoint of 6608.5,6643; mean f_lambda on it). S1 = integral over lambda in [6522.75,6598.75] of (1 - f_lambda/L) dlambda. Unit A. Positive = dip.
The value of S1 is -3.2 A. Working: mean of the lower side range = 13.7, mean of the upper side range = 13.2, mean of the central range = 14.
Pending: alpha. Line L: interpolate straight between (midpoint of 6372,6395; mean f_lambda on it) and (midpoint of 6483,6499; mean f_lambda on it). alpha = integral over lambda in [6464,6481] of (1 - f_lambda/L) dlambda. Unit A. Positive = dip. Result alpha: -0.7 A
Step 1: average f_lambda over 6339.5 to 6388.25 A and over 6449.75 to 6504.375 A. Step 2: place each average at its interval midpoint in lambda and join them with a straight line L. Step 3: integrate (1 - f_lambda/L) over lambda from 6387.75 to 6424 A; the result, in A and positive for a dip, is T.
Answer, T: 0.0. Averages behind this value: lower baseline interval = 13.2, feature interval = 13.4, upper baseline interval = 13.7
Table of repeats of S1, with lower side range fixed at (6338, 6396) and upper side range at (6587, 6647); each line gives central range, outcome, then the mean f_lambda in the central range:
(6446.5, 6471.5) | -1.2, 14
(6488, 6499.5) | 0.3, 13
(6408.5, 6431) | 0.1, 13.2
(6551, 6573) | -0.3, 13.7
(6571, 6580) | -0.5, 14.3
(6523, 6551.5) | -1.1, 14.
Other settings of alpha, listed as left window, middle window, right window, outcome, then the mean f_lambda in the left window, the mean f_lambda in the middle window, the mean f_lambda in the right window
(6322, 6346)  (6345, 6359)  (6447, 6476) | 1.03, 13.8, 12.8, 14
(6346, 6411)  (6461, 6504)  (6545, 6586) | 0.33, 13.3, 13.6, 14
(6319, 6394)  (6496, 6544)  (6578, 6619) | 0.14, 13.4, 13.9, 14.3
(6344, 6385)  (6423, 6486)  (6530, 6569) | -1.06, 13.2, 13.7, 13.9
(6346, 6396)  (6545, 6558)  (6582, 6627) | 0.12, 13.3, 13.6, 13.9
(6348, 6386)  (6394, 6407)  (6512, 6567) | -0.12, 13.2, 13.5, 13.9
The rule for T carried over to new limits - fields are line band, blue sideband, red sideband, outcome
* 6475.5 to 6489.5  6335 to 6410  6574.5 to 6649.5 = -0.2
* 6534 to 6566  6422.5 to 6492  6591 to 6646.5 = -0.5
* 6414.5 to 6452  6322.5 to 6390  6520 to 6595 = 0.7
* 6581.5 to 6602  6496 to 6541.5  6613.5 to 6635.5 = -1.9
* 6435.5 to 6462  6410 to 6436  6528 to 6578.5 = -0.9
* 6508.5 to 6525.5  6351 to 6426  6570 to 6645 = -0.4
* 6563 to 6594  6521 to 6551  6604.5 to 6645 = -1.2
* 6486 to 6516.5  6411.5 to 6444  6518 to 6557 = 0.1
